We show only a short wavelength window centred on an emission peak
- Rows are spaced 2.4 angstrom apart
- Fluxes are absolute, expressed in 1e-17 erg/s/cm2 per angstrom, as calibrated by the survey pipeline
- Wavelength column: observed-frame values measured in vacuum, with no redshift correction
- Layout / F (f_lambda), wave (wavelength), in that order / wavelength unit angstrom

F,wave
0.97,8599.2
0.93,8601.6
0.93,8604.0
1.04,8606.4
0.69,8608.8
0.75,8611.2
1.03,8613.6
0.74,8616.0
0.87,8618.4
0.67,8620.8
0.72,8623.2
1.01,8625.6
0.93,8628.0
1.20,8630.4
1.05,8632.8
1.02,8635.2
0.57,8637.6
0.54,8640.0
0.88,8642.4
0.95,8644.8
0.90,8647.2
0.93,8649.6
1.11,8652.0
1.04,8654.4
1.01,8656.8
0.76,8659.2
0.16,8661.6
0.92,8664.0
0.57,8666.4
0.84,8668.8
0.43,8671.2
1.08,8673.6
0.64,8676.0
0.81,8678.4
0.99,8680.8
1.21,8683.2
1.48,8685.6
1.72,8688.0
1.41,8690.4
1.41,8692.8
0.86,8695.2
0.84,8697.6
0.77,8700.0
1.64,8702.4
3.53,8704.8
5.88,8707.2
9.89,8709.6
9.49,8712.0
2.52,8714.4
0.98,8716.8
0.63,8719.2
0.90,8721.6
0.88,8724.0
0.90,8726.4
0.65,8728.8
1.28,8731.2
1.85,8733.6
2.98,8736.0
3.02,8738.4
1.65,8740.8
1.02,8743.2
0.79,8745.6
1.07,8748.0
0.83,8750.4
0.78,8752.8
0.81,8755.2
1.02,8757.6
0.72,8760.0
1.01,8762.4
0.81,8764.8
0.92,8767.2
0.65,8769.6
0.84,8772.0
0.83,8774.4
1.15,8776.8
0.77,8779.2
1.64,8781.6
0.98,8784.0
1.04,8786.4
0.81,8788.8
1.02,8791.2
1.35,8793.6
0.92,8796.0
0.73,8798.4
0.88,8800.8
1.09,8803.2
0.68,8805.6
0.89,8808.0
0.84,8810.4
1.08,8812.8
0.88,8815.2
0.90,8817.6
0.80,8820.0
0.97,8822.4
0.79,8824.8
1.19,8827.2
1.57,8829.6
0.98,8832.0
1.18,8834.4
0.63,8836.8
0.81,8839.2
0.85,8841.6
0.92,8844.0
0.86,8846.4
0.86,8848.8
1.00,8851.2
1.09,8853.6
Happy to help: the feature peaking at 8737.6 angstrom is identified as [N II] 6583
